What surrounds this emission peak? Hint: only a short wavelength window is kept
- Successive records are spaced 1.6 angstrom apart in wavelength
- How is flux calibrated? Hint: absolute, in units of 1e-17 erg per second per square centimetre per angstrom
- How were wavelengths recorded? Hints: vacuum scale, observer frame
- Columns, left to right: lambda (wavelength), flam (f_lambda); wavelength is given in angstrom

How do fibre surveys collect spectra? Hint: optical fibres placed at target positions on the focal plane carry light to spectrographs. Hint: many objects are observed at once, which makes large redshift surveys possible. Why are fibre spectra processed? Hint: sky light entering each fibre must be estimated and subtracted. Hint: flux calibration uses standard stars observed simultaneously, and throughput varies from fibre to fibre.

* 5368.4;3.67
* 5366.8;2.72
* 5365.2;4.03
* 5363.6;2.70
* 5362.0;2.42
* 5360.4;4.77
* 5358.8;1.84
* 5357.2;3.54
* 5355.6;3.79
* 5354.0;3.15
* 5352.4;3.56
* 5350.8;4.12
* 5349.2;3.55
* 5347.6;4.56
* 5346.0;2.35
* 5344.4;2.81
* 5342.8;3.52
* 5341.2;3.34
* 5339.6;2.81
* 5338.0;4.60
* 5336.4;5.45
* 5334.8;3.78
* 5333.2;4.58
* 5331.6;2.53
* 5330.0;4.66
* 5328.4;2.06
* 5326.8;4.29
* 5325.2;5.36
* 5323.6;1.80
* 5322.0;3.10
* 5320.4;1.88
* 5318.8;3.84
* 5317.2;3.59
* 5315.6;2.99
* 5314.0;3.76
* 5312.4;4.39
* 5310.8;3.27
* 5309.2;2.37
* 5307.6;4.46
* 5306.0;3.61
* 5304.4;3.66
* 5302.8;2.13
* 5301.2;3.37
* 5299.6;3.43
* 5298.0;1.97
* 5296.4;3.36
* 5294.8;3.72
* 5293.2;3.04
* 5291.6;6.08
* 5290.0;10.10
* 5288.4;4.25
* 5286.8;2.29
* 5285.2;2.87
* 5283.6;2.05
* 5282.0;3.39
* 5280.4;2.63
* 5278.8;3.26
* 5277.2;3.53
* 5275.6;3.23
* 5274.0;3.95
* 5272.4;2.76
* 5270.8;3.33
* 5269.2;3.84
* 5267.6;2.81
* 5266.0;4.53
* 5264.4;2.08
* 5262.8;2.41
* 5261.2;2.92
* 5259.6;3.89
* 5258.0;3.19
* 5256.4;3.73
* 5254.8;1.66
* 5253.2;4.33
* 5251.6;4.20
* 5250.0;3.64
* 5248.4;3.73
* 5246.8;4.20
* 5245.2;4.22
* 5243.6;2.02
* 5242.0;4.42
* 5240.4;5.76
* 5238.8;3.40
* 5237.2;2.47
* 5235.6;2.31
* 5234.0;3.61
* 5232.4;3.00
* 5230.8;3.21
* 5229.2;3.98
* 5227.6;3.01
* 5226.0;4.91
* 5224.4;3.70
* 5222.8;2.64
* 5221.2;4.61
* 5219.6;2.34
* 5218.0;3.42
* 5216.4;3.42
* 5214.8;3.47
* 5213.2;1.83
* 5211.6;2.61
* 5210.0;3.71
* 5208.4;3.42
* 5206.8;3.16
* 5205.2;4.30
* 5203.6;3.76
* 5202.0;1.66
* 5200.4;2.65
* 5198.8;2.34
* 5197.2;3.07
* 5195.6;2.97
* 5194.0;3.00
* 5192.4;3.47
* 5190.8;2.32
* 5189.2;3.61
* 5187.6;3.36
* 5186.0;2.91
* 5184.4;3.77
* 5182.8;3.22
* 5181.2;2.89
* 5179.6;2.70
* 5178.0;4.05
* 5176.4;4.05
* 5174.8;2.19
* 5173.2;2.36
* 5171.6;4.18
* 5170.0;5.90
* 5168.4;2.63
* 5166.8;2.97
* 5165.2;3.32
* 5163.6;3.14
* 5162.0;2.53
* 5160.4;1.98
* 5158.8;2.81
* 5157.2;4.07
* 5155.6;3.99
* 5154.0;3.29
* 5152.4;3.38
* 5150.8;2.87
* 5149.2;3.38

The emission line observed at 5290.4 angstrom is H-beta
